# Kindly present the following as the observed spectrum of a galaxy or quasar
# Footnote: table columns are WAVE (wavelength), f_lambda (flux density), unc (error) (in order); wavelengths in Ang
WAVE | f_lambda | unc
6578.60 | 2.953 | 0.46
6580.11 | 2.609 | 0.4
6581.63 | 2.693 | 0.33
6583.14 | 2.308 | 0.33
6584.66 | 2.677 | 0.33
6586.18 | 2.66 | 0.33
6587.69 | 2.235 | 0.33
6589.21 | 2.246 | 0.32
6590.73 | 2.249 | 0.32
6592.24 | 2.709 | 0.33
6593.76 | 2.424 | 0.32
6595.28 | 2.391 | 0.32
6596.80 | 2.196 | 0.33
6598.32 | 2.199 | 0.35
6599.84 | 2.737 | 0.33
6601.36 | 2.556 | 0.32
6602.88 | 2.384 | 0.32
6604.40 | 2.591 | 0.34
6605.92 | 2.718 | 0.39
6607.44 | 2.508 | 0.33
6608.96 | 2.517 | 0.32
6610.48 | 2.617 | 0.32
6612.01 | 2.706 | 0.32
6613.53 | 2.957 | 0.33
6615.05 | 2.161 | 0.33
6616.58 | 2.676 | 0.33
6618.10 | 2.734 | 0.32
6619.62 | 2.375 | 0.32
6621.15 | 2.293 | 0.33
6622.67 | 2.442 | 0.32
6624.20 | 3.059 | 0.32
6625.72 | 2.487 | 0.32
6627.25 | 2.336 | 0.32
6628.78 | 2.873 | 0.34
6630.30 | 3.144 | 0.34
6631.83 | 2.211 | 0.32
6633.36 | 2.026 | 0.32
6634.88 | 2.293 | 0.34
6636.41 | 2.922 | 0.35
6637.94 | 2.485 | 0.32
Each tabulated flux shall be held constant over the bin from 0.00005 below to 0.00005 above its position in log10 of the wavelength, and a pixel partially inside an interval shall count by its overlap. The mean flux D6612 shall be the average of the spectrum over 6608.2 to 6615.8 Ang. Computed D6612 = 2.59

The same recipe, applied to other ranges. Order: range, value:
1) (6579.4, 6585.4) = 2.57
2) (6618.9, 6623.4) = 2.37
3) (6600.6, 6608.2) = 2.55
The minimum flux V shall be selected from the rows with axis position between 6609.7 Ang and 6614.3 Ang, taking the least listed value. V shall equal 2.617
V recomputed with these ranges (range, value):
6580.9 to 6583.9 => 2.308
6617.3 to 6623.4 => 2.293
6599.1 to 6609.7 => 2.384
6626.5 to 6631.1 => 2.336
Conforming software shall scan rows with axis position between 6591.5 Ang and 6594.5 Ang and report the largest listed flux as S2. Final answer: 2.709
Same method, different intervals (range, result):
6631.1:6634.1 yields 2.211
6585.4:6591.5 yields 2.66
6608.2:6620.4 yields 2.957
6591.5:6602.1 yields 2.737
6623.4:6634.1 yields 3.144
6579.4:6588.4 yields 2.693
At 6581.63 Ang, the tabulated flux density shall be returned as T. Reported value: 2.693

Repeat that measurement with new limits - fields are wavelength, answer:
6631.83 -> 2.211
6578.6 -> 2.953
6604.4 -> 2.591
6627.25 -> 2.336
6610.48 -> 2.617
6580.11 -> 2.609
